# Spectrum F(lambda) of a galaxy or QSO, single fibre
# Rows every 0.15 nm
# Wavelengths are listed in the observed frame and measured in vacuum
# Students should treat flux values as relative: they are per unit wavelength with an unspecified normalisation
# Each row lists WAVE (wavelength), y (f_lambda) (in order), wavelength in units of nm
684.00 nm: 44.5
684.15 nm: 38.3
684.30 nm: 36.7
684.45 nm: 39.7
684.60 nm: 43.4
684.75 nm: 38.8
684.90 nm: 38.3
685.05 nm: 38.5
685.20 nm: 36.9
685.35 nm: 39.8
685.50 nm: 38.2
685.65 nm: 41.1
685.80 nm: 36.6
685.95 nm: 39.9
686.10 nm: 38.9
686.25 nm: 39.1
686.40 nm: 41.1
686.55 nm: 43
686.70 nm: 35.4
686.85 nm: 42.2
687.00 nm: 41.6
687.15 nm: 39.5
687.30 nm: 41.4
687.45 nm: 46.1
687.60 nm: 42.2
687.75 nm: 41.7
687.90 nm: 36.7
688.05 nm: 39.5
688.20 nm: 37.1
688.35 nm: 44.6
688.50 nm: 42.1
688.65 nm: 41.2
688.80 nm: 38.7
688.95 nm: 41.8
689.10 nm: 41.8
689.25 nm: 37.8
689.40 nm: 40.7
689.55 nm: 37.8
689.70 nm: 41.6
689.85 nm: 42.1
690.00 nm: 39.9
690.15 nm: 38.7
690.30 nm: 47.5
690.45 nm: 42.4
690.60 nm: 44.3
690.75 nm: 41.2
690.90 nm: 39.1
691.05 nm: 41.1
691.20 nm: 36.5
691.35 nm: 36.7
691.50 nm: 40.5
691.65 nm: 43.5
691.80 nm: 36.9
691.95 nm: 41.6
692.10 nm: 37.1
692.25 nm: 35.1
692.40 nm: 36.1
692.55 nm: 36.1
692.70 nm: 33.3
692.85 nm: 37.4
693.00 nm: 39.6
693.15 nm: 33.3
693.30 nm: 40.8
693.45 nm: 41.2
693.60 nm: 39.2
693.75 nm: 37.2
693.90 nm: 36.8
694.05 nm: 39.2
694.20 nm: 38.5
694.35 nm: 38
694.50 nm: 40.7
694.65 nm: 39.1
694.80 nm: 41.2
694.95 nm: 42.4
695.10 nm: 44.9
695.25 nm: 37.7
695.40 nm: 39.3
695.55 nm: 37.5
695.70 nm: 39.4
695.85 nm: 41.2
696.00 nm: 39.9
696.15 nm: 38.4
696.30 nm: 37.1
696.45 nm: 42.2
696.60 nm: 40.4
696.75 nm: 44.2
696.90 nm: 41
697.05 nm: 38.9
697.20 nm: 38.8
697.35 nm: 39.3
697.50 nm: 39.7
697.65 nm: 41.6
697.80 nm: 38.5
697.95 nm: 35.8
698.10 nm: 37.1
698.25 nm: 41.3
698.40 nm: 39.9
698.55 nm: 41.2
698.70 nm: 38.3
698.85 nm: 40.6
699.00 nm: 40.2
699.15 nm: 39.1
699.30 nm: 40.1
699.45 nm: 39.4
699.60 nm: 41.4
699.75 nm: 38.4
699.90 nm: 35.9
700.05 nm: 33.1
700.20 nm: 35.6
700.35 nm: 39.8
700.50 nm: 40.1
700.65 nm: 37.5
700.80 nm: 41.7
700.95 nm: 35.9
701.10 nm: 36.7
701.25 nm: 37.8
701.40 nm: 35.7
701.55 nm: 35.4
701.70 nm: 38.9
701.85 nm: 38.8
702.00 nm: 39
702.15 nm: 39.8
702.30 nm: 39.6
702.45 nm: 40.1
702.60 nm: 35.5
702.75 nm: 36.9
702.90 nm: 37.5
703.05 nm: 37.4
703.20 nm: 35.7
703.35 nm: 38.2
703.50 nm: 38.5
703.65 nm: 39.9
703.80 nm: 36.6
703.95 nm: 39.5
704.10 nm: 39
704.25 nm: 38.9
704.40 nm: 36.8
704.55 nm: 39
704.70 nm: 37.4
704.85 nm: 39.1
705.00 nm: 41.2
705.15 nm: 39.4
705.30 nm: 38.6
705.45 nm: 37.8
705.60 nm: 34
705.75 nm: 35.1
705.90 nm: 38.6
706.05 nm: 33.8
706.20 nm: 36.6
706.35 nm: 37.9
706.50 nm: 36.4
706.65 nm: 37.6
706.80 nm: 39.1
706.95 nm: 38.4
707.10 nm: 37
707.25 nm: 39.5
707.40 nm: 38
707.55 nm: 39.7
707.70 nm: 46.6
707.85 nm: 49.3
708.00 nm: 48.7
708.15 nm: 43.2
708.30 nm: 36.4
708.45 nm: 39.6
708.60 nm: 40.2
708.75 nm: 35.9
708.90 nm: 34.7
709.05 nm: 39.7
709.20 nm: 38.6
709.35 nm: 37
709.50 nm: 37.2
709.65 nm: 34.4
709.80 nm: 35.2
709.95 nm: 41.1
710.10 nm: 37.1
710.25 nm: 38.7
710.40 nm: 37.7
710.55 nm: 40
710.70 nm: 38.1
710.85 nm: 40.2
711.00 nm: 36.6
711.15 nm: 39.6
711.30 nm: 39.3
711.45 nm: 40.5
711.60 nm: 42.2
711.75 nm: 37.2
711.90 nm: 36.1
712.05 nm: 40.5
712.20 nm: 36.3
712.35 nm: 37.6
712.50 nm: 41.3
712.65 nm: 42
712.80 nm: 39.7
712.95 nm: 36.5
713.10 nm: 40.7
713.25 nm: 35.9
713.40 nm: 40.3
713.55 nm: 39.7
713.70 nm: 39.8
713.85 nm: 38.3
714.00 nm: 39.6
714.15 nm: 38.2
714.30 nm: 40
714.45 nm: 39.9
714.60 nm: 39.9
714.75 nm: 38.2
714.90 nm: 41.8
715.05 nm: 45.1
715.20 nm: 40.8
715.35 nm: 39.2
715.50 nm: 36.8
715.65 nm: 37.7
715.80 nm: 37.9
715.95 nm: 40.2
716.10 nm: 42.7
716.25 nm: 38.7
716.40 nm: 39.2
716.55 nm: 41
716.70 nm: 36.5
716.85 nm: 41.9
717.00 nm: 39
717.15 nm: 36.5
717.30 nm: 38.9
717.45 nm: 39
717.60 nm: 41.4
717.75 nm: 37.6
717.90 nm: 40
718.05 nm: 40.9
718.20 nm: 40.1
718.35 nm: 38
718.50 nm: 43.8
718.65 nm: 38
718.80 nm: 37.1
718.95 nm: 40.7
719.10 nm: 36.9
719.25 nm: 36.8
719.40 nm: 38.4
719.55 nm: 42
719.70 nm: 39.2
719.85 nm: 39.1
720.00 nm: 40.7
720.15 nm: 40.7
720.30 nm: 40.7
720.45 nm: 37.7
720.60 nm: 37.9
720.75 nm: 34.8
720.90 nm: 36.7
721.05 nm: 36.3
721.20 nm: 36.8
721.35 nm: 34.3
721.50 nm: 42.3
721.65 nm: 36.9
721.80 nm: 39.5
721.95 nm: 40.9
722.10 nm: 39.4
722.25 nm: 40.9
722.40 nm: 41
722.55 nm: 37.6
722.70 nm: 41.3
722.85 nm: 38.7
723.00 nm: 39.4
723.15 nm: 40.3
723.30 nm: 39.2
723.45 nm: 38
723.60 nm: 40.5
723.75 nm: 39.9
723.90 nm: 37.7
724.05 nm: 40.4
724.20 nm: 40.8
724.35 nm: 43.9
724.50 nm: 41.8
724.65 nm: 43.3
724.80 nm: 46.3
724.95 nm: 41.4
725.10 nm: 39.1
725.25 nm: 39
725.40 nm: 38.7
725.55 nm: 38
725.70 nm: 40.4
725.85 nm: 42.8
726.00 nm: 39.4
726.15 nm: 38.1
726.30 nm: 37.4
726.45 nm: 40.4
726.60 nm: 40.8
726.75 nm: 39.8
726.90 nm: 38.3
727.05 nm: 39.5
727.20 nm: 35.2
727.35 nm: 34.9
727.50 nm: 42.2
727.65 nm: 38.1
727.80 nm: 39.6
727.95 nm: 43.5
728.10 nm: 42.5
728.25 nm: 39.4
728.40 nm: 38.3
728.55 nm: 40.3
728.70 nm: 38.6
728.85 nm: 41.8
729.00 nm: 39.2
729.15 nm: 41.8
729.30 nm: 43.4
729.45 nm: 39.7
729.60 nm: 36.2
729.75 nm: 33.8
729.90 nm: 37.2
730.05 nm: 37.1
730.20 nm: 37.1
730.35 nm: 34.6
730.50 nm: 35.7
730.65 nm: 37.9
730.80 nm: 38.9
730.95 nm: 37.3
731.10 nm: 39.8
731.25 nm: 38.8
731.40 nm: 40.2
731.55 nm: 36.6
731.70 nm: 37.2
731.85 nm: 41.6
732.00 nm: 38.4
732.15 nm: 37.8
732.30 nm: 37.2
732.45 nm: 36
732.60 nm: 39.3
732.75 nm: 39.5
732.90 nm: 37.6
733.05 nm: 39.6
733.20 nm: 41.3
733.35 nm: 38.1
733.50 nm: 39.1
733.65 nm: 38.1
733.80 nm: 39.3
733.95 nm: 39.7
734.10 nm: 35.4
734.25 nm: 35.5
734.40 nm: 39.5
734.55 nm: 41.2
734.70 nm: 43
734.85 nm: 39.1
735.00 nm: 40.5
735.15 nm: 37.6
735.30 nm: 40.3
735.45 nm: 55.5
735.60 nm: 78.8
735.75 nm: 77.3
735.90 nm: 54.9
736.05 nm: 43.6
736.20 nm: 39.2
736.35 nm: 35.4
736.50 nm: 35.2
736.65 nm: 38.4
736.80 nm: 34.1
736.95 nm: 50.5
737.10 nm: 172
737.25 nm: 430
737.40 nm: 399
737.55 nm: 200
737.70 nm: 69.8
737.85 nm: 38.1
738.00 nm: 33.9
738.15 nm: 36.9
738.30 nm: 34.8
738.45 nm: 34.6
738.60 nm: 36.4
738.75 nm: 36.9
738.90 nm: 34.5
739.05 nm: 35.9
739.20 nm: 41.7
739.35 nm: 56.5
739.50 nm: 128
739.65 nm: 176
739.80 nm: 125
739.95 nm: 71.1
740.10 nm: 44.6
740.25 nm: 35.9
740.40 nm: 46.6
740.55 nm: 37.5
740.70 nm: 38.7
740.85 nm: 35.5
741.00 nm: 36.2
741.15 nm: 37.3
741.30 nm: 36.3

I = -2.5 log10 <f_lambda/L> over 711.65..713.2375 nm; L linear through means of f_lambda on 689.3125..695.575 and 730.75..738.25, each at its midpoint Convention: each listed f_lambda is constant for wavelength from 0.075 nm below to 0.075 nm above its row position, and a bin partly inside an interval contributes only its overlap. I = 0.29 mag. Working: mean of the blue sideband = 39.4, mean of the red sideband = 62.5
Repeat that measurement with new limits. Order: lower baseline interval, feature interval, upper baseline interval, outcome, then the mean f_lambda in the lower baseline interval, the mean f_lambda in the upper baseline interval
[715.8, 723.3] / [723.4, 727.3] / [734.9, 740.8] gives 0.27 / 39.1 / 78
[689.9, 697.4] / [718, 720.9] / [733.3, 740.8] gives 0.42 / 39.5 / 69.7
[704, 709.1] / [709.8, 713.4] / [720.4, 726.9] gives 0.01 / 38.9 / 39.5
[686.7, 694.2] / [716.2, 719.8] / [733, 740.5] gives 0.42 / 39.7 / 69.8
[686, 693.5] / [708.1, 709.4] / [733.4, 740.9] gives 0.33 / 39.9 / 69.6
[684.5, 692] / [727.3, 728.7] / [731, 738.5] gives 0.43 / 40.3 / 62.4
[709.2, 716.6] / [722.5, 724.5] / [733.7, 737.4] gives 0.34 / 39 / 72.2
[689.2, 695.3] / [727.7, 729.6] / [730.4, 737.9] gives 0.42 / 39.4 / 62.6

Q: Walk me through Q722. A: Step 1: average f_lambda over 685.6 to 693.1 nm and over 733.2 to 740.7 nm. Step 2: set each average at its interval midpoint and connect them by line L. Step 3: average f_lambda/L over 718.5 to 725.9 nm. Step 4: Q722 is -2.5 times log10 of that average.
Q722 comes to 0.46 mag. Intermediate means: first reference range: 39.9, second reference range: 69.7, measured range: 39.5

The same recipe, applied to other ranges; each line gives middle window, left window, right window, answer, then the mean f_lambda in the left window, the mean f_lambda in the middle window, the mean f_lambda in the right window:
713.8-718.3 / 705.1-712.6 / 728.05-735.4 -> -0.02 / 38.7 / 39.6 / 38.8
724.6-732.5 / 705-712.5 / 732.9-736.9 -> 0.08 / 38.7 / 39.1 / 43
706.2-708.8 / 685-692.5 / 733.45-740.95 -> 0.27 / 40.1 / 40.1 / 69.6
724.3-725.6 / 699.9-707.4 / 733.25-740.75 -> 0.37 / 37.8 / 41.3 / 69.7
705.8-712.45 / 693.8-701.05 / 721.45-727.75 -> 0.02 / 39.3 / 38.8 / 39.8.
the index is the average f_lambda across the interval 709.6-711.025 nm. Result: 38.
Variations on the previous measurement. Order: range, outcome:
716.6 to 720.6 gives 39.3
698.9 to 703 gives 38.2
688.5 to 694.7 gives 39.4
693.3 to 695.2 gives 39.9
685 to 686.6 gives 39.3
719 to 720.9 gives 38.7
